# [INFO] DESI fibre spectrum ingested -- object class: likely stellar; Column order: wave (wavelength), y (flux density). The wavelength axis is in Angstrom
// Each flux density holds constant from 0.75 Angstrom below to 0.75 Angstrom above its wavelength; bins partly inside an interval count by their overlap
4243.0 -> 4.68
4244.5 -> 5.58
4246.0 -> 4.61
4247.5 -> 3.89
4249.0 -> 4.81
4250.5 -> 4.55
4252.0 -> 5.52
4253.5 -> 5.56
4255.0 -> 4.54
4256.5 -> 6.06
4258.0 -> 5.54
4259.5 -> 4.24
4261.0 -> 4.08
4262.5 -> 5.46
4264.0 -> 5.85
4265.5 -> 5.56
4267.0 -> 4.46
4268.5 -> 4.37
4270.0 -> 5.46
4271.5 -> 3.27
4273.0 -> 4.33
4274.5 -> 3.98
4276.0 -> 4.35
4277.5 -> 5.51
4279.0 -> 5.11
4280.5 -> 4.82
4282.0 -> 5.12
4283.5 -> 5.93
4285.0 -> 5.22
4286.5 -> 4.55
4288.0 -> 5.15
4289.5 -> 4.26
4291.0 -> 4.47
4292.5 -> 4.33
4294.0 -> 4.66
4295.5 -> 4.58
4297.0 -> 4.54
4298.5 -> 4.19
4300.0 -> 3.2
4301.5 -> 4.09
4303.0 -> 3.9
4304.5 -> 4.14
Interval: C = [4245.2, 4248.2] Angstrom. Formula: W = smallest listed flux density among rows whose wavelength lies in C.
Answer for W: 3.89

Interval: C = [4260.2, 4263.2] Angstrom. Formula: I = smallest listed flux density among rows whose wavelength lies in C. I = 4.08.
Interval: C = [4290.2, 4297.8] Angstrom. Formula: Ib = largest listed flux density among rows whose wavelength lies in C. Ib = 4.66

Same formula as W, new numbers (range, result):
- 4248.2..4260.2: 4.24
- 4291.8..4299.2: 4.19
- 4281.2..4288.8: 4.55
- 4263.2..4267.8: 4.46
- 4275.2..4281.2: 4.35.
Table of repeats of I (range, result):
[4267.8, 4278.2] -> 3.27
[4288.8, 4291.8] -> 4.26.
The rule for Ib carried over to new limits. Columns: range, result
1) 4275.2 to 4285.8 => 5.93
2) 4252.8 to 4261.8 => 6.06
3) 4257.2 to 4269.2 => 5.85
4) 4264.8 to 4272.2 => 5.56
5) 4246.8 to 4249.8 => 4.81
